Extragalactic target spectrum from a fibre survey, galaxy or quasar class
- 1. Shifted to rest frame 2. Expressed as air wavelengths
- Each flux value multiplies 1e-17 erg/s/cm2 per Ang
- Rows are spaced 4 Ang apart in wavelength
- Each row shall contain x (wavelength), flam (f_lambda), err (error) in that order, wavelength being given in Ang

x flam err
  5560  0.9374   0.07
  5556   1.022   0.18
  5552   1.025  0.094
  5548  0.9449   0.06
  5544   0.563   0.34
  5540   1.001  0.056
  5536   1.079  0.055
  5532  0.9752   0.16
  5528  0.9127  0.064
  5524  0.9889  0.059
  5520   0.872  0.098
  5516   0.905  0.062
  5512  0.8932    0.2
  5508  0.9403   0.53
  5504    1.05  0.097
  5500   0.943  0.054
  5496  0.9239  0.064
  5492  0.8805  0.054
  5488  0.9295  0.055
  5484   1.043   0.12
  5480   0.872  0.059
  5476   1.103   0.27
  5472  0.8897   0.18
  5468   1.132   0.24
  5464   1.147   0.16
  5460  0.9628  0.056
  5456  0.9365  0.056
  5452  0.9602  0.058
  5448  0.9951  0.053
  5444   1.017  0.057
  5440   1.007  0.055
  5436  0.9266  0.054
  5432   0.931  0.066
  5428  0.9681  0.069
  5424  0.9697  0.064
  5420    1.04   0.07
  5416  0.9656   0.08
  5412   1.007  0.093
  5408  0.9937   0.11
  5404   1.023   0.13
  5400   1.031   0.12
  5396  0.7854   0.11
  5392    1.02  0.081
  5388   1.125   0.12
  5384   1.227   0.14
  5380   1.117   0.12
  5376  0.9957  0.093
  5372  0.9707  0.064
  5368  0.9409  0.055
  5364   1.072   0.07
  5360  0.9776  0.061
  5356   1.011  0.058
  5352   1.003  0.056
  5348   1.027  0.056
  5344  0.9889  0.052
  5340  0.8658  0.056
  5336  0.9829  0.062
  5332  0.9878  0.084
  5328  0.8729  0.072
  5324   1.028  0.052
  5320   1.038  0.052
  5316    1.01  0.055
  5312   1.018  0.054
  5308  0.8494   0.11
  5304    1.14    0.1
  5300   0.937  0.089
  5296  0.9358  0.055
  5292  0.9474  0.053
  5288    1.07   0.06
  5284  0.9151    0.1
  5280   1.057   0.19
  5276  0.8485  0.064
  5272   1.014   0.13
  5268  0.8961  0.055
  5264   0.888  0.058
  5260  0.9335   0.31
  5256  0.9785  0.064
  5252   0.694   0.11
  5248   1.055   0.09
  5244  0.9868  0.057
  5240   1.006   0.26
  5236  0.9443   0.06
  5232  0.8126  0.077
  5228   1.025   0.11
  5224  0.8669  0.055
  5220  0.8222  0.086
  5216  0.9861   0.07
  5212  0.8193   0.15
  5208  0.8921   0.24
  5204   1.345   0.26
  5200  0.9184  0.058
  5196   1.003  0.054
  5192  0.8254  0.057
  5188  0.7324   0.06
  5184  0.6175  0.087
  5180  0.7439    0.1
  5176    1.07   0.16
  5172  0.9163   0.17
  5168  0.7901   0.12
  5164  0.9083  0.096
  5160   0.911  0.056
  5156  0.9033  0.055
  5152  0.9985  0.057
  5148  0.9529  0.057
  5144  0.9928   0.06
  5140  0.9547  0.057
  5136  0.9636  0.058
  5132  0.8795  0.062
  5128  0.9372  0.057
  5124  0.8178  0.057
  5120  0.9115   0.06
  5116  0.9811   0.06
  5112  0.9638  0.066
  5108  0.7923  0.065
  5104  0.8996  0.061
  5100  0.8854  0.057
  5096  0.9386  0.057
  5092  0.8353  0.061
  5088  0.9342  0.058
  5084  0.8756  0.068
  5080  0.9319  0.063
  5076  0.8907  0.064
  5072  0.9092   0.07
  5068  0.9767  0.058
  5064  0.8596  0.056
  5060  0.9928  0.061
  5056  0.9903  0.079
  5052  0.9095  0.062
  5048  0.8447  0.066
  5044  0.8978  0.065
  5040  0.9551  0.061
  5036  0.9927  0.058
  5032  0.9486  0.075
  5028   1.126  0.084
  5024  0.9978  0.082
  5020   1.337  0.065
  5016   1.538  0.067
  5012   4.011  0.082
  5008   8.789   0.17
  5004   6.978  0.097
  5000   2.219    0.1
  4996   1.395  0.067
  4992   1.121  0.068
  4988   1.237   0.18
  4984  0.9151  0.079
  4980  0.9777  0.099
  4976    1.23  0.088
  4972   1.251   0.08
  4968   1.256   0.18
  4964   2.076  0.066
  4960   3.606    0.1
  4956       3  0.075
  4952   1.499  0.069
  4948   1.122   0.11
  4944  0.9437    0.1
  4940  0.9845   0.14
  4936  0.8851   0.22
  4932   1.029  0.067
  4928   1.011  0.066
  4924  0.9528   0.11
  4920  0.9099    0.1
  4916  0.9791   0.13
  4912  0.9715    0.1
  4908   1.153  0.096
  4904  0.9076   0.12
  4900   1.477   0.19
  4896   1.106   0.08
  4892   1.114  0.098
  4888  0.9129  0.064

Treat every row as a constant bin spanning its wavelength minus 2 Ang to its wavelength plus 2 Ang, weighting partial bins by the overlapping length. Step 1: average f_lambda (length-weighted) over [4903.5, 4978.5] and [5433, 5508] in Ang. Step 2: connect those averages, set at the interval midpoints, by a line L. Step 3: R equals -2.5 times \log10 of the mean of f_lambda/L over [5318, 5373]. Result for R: 0.094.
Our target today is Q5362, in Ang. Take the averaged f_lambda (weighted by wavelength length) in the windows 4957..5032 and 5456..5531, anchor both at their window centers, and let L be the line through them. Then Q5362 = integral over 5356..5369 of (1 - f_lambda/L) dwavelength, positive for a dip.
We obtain 3.1 Ang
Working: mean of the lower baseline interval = 2.31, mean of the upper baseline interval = 0.965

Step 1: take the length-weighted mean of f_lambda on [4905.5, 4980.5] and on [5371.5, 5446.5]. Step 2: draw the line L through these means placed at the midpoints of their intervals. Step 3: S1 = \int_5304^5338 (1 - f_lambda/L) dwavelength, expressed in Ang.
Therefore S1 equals 2.9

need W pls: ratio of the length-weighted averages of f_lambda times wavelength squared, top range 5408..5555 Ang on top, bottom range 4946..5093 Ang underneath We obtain 0.68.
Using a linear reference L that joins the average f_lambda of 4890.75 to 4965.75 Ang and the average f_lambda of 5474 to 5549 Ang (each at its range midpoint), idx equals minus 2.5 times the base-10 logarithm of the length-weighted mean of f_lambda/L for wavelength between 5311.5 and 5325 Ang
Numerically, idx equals 0.05 mag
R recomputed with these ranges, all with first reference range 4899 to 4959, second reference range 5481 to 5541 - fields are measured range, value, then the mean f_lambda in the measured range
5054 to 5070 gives 0.213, 0.955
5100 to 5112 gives 0.292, 0.872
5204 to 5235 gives 0.183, 0.92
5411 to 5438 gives 0.025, 0.971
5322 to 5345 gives 0.091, 0.953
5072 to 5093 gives 0.271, 0.898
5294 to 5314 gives 0.079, 0.976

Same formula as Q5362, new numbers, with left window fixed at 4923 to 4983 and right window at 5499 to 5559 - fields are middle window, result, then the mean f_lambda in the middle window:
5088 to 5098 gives 3.26 Ang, 0.896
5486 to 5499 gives 0.80 Ang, 0.914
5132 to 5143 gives 2.92 Ang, 0.948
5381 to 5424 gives 1.32 Ang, 1.02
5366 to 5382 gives 1.08 Ang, 1.01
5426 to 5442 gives 1.05 Ang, 0.958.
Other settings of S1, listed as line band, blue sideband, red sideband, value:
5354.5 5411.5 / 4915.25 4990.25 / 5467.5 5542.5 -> 1.55 Ang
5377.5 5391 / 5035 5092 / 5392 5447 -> -2.36 Ang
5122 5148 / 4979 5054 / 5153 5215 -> 6.27 Ang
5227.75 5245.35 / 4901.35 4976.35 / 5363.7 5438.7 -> 2.86 Ang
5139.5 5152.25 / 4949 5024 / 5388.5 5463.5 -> 6.19 Ang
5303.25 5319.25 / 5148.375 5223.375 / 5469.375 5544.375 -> -1.37 Ang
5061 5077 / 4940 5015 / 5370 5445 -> 8.97 Ang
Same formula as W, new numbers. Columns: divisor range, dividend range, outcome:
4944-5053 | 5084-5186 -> 0.48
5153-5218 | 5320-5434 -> 1.19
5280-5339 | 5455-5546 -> 1.04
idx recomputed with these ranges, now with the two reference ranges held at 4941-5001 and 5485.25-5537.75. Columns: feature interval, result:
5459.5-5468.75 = -0.10 mag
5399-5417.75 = 0.07 mag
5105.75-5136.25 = 0.47 mag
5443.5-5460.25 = 0.05 mag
